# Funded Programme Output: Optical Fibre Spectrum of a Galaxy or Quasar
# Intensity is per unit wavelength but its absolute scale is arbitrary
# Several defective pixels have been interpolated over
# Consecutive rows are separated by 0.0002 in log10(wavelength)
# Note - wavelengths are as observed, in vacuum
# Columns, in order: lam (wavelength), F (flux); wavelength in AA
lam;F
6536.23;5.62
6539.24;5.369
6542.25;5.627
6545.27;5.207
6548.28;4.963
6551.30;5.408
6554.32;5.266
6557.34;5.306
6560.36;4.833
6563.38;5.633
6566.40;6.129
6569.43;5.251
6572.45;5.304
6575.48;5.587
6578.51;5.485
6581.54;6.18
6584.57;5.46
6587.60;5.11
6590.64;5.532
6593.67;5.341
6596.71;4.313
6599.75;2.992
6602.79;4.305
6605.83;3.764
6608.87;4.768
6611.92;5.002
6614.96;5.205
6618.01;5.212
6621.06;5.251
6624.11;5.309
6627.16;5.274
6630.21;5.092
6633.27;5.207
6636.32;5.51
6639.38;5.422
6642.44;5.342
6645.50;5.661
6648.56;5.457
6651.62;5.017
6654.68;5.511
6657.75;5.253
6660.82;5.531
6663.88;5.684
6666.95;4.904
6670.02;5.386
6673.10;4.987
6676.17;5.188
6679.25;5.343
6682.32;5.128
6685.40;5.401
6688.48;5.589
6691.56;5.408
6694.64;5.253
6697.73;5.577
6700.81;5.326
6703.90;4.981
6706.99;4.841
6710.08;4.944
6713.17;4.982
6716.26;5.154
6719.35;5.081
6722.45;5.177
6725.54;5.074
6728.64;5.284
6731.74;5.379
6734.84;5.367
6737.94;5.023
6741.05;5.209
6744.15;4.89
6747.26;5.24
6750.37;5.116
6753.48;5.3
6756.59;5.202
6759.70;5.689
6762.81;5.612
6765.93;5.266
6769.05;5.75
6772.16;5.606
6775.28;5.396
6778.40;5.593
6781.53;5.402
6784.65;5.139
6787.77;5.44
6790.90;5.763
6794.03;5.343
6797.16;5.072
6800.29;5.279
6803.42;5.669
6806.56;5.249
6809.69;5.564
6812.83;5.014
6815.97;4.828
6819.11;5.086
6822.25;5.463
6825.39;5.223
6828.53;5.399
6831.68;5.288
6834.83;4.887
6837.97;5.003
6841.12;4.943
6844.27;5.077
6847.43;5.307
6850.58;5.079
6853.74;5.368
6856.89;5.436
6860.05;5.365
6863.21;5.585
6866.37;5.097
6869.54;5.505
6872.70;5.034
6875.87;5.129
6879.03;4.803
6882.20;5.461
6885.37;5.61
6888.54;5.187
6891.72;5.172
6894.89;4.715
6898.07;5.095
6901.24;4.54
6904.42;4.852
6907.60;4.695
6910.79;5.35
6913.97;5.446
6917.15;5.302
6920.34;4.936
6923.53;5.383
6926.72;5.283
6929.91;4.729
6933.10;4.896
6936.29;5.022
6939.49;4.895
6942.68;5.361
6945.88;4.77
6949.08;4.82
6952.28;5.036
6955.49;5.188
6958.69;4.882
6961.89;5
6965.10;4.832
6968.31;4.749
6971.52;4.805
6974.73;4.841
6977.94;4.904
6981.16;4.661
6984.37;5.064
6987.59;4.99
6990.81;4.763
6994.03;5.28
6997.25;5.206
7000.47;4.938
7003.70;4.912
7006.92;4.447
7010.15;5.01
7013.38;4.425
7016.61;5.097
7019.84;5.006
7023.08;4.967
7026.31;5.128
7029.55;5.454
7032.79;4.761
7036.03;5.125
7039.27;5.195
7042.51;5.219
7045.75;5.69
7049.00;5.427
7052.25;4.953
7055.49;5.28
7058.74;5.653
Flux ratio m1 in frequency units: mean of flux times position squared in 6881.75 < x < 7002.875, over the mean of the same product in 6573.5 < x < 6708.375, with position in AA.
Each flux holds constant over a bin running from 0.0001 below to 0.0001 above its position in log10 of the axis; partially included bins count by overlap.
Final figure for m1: 1.1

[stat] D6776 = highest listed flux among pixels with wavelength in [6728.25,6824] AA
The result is 5.763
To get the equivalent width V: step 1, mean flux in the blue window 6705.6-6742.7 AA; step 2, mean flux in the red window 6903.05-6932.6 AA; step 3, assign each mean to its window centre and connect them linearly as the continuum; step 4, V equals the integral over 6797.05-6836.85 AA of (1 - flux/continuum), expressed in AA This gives -0.9 AA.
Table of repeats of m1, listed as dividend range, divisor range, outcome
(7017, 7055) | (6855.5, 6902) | 1.04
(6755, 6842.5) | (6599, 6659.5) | 1.11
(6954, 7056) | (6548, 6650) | 1.09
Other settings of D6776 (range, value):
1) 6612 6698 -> 5.684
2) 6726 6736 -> 5.379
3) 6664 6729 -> 5.589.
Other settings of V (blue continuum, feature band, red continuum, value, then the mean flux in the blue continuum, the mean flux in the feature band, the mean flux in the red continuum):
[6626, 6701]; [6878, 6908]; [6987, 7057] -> 0.76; 5.34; 5.03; 5.06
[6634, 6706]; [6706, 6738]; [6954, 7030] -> 0.86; 5.34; 5.13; 4.93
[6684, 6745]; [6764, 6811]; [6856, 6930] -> -2.29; 5.2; 5.44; 5.16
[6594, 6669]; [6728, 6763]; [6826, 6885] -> -0.87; 5.05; 5.26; 5.22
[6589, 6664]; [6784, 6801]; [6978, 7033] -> -1.14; 5.07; 5.35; 4.95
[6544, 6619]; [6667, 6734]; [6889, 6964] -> -1.80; 5.1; 5.21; 5.02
